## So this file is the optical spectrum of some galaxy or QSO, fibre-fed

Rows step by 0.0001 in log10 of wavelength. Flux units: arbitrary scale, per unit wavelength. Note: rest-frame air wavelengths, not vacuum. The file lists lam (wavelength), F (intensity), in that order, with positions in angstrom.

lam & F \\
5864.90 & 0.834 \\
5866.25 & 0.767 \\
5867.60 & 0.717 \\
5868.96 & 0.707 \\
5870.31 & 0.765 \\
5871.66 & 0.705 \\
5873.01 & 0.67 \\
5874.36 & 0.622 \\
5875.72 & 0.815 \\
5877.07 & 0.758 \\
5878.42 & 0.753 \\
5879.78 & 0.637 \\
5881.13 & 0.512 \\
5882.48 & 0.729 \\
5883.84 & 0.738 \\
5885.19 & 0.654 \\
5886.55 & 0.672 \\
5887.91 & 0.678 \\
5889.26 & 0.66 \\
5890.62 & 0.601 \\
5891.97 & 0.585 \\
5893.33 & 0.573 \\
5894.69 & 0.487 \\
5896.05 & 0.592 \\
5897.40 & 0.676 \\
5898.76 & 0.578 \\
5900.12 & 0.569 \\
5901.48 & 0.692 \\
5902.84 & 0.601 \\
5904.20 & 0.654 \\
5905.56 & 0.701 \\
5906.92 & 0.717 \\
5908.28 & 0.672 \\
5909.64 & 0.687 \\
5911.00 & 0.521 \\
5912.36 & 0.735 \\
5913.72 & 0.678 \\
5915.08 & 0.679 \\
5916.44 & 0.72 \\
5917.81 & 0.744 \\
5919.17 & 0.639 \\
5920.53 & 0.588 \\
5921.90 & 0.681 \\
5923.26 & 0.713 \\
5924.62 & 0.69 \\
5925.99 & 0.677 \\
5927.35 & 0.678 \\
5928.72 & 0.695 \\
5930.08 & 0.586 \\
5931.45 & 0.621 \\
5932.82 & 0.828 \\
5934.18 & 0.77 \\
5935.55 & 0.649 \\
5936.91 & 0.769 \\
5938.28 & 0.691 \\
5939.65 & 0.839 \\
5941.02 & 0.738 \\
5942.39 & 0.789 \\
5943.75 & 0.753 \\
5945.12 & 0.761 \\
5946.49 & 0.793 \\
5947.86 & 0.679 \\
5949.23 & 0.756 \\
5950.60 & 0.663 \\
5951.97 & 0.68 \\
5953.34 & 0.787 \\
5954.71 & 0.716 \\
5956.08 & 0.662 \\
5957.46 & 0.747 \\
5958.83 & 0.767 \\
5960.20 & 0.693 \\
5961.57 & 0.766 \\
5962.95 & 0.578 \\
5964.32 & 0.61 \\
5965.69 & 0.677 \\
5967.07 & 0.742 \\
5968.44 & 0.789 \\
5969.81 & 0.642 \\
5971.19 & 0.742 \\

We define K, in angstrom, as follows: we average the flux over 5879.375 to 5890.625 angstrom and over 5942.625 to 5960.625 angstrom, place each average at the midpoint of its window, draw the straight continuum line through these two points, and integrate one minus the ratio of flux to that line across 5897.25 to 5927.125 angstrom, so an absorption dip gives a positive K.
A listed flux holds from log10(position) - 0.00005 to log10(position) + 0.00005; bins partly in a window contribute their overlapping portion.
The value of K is 1.0 angstrom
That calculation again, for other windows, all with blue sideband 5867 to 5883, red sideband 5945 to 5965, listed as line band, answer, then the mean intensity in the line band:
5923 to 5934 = 0.3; 0.689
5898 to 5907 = 0.8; 0.64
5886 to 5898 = 1.5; 0.613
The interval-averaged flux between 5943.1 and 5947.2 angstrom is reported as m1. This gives 0.768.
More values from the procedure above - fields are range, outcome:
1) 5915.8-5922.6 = 0.674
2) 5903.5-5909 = 0.686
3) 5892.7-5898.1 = 0.582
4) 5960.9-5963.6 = 0.671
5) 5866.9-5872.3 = 0.723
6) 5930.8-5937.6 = 0.728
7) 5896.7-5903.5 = 0.623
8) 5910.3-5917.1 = 0.667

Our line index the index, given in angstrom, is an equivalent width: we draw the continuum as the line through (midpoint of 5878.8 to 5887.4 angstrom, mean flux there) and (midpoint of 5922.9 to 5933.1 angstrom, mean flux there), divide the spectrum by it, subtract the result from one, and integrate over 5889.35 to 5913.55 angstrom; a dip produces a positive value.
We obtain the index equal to 1.5 angstrom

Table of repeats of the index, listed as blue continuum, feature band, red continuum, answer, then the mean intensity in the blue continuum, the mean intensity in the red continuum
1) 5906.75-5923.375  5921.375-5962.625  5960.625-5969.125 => -2.2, 0.672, 0.694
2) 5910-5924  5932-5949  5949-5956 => -1.3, 0.671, 0.713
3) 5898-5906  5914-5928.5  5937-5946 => 0.3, 0.63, 0.763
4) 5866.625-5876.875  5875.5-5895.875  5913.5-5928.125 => 1.6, 0.718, 0.681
